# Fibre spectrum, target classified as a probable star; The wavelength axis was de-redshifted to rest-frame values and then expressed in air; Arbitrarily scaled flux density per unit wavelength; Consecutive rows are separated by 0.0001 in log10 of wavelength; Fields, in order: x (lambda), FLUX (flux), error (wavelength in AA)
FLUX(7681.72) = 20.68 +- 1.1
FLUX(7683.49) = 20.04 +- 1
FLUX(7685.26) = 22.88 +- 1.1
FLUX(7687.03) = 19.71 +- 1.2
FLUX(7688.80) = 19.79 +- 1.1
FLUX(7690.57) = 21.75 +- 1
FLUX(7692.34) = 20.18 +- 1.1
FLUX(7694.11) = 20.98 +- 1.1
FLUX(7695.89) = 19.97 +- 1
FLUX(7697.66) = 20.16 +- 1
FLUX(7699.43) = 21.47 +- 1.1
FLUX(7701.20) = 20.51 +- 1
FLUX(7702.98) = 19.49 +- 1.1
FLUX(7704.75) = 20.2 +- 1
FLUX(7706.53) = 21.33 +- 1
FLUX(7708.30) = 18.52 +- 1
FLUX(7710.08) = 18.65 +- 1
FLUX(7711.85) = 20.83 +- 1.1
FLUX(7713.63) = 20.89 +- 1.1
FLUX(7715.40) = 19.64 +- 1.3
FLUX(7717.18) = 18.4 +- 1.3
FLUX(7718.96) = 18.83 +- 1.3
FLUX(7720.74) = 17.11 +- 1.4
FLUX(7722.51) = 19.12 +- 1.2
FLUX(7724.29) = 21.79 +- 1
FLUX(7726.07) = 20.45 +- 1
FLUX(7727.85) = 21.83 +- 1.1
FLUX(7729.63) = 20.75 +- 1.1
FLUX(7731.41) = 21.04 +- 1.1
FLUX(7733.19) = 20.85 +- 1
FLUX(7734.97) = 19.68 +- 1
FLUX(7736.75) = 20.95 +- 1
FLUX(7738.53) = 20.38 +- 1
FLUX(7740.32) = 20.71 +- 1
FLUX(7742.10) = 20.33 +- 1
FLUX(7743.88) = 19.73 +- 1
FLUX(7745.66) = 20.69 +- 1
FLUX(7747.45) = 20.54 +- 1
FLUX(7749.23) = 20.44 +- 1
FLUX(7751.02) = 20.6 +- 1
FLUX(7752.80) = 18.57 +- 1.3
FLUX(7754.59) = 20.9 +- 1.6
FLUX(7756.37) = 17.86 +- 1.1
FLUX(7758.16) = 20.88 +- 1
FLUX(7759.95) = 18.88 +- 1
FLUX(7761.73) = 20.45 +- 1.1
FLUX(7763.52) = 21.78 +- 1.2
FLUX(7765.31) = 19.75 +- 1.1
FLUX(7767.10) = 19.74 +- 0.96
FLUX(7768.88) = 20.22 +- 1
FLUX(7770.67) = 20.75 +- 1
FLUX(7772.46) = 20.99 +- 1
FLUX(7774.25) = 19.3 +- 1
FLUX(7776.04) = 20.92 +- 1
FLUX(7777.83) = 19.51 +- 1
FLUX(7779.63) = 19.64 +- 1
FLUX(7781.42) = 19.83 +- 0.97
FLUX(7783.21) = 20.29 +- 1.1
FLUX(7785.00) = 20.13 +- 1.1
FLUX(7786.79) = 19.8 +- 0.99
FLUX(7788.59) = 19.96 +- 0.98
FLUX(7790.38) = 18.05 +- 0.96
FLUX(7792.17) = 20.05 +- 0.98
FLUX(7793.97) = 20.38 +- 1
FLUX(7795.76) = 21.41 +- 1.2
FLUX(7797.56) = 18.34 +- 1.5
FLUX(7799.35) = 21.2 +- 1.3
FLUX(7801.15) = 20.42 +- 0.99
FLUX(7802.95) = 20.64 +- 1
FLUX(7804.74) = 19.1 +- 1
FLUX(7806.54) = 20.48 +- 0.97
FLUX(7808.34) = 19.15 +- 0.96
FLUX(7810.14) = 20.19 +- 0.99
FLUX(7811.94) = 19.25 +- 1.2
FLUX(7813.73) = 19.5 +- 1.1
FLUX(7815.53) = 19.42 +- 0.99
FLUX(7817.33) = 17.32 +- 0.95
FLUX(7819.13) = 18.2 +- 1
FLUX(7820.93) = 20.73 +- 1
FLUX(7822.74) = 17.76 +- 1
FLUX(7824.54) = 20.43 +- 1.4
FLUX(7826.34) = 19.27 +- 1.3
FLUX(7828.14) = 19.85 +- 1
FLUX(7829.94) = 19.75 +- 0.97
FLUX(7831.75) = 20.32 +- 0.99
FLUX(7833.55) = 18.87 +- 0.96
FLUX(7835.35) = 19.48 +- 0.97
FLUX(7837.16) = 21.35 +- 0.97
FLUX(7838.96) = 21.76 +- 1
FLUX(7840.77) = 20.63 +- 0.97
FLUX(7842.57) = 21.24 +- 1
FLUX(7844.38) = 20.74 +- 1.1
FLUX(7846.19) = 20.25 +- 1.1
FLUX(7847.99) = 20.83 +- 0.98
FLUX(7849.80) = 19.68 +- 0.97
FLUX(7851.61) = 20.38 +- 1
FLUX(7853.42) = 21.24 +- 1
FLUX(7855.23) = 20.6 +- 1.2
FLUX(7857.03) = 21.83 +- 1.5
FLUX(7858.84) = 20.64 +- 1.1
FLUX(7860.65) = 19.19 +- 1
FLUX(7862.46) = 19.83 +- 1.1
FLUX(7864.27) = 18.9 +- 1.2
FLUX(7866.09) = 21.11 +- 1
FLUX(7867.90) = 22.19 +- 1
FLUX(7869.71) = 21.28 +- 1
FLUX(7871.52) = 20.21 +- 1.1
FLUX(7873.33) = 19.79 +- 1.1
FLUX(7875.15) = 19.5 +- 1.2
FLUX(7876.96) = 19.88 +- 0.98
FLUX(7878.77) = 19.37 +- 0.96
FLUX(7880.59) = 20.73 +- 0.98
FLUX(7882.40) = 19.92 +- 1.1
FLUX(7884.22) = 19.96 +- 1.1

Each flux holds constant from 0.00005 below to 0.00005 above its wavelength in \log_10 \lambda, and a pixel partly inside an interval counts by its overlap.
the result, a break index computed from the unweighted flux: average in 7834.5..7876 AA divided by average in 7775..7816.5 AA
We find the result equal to 1.0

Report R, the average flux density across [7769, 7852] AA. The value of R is 19.9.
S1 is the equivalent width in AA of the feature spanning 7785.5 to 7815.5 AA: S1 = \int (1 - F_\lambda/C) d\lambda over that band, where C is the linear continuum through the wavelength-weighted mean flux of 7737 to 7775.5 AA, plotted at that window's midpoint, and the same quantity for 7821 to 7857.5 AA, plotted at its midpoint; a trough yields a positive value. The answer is 0.6 AA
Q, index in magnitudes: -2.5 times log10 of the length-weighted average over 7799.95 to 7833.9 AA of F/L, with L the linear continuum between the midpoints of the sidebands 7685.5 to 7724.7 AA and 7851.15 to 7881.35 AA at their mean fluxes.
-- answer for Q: 0.04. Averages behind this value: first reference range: 20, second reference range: 20.4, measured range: 19.5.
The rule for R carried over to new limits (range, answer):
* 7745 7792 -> 20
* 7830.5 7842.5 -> 20.4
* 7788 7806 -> 20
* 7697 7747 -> 20.2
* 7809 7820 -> 19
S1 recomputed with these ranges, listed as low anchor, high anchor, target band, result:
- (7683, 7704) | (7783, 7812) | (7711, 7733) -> 0.4 AA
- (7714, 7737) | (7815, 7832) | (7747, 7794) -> -0.8 AA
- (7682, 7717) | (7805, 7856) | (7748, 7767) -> 0.1 AA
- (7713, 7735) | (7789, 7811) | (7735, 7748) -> -0.3 AA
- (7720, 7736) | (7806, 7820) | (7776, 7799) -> -0.4 AA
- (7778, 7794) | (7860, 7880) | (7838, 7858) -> -0.8 AA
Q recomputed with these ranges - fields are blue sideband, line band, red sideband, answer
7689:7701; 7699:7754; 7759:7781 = 0.02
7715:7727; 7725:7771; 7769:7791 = -0.04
